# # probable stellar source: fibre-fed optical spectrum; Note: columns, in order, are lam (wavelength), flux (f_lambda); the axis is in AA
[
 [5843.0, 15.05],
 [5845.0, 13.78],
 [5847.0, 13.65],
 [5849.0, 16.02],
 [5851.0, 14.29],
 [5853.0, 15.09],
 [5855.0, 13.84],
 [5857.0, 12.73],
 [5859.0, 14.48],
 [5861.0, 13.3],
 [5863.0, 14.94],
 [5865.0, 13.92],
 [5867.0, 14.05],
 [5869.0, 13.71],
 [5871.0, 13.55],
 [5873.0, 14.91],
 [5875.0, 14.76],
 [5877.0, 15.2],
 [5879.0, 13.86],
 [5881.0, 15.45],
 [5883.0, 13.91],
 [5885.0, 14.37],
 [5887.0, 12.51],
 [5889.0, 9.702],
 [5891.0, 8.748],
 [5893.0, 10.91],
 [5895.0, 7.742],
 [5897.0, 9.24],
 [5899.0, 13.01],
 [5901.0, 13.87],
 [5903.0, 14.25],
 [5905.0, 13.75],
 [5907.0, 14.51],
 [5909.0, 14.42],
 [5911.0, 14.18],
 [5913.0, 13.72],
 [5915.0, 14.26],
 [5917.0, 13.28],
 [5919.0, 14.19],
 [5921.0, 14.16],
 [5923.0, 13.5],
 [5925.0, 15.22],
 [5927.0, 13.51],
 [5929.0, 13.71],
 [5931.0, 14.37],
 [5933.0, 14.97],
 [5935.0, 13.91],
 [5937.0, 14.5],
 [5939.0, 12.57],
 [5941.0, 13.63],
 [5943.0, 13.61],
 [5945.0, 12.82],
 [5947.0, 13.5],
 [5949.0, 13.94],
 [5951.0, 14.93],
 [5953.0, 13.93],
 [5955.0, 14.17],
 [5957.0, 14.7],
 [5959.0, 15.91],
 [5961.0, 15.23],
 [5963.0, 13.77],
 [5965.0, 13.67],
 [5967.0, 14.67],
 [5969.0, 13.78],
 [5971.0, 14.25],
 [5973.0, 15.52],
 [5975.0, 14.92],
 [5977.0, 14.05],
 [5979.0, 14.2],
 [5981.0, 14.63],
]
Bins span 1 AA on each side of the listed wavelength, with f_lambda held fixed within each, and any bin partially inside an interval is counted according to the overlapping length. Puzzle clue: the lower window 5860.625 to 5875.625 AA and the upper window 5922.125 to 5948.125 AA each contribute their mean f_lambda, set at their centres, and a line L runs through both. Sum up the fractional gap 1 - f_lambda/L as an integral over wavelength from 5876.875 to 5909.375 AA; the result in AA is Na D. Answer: 3.4 AA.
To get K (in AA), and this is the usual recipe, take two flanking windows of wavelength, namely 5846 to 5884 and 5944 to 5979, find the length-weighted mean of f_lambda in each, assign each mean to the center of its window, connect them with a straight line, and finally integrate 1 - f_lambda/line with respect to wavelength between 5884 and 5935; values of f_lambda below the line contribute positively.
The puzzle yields 4.5 AA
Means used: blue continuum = 14.3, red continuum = 14.3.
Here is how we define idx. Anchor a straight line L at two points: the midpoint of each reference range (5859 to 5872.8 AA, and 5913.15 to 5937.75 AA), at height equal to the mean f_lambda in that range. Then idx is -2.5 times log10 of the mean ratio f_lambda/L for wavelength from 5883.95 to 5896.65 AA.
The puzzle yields 0.31 mag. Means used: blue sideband 14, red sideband 14.1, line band 10.6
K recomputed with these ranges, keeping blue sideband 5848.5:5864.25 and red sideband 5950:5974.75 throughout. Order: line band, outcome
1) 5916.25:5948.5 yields 1.4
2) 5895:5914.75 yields 1.7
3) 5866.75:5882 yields -0.1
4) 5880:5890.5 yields 1.0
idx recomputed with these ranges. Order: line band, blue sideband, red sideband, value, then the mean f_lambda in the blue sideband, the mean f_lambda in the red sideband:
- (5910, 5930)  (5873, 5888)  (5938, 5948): -0.03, 14.3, 13.2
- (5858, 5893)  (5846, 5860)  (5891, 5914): 0.00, 14.3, 12.5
